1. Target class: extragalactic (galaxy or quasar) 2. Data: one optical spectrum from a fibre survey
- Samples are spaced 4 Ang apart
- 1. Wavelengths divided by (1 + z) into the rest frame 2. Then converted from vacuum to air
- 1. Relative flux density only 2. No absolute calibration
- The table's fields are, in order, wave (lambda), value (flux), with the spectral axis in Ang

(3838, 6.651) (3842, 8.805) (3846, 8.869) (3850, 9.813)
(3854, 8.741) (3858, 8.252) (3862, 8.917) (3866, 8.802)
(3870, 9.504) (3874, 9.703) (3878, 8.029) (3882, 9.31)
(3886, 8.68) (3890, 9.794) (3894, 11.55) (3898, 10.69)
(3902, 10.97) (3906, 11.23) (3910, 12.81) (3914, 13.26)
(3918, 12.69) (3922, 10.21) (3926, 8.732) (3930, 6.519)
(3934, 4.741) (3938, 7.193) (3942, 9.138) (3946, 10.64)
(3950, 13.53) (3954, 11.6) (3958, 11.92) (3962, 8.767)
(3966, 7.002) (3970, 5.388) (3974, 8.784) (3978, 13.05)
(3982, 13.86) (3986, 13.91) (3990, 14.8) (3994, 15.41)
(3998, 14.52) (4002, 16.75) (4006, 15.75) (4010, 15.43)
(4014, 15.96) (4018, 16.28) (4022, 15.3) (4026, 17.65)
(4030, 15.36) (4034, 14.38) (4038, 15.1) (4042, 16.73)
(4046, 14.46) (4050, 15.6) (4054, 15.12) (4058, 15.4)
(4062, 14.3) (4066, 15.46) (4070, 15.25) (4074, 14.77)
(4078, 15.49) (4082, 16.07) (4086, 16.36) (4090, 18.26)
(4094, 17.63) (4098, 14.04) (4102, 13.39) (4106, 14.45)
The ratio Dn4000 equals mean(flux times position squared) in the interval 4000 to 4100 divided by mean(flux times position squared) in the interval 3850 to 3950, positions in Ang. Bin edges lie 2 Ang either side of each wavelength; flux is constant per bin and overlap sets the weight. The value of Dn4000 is 1.75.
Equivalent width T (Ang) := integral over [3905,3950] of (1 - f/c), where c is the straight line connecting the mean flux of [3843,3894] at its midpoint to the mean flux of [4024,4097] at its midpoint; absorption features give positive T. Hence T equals 4.9 Ang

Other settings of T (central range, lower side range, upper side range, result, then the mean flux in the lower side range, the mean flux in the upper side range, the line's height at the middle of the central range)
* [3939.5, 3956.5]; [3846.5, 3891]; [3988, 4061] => 1.69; 9.03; 15.5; 12.3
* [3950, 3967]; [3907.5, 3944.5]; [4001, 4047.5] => 1.60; 9.52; 15.8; 11.6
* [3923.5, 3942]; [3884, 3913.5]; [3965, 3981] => 5.35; 10.9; 8.98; 10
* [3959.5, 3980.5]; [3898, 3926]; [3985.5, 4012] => 7.88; 11.6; 15.3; 14.1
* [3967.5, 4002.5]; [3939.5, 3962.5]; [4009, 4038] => 1.70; 11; 15.7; 13.2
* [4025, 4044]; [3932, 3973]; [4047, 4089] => -3.09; 8.99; 15.4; 13.6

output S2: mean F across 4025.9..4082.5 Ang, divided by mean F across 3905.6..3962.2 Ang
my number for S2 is 1.50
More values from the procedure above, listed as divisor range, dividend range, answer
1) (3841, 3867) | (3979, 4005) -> 1.67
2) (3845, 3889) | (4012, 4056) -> 1.74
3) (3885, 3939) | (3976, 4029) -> 1.53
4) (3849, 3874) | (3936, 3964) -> 1.15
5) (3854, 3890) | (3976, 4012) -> 1.66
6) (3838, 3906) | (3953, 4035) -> 1.43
